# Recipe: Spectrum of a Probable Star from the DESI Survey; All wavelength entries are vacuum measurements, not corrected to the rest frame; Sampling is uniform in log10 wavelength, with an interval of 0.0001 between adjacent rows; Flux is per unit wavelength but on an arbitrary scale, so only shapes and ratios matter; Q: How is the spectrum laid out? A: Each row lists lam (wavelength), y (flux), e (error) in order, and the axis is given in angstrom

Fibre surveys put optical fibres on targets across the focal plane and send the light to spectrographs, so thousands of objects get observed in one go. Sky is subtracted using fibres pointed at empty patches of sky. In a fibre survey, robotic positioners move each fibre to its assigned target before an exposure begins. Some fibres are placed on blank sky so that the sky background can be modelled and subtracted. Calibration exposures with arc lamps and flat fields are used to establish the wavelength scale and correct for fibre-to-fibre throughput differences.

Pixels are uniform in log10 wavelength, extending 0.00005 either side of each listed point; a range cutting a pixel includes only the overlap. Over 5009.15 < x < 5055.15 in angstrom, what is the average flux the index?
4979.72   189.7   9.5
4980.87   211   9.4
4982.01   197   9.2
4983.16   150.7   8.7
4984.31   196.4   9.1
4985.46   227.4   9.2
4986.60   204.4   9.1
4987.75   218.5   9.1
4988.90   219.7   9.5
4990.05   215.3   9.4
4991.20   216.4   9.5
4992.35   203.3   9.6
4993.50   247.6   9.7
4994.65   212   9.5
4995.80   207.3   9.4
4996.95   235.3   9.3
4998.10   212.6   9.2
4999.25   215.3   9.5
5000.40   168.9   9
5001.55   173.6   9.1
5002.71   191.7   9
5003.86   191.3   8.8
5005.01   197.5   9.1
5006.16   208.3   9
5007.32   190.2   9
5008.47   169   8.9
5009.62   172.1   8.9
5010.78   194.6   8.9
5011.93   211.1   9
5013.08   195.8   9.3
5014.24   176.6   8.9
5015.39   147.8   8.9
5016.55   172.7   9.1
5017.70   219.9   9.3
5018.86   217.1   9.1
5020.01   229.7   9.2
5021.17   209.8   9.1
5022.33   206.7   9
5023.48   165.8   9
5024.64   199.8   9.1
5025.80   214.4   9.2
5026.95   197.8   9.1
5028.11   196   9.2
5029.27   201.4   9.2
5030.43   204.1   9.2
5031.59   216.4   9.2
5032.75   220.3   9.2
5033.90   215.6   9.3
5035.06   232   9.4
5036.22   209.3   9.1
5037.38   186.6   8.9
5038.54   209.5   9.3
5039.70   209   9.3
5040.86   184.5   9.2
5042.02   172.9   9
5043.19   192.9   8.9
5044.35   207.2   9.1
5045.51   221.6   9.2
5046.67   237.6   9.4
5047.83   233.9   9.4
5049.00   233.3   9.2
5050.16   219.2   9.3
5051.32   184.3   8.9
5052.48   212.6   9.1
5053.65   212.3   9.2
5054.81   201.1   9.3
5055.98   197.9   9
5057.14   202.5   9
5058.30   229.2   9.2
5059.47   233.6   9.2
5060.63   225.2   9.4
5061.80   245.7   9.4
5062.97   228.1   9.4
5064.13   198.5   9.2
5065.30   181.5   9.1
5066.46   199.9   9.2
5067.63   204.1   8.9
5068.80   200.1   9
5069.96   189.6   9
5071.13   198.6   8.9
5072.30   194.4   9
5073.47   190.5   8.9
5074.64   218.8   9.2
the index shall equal 204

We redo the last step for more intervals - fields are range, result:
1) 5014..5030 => 197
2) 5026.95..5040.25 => 209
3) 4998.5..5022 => 193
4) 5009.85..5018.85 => 189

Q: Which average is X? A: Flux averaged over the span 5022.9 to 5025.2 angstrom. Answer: 183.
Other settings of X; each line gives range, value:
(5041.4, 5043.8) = 183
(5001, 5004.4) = 185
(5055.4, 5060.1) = 216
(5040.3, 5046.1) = 196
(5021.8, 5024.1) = 186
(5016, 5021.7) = 210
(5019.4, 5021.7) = 220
